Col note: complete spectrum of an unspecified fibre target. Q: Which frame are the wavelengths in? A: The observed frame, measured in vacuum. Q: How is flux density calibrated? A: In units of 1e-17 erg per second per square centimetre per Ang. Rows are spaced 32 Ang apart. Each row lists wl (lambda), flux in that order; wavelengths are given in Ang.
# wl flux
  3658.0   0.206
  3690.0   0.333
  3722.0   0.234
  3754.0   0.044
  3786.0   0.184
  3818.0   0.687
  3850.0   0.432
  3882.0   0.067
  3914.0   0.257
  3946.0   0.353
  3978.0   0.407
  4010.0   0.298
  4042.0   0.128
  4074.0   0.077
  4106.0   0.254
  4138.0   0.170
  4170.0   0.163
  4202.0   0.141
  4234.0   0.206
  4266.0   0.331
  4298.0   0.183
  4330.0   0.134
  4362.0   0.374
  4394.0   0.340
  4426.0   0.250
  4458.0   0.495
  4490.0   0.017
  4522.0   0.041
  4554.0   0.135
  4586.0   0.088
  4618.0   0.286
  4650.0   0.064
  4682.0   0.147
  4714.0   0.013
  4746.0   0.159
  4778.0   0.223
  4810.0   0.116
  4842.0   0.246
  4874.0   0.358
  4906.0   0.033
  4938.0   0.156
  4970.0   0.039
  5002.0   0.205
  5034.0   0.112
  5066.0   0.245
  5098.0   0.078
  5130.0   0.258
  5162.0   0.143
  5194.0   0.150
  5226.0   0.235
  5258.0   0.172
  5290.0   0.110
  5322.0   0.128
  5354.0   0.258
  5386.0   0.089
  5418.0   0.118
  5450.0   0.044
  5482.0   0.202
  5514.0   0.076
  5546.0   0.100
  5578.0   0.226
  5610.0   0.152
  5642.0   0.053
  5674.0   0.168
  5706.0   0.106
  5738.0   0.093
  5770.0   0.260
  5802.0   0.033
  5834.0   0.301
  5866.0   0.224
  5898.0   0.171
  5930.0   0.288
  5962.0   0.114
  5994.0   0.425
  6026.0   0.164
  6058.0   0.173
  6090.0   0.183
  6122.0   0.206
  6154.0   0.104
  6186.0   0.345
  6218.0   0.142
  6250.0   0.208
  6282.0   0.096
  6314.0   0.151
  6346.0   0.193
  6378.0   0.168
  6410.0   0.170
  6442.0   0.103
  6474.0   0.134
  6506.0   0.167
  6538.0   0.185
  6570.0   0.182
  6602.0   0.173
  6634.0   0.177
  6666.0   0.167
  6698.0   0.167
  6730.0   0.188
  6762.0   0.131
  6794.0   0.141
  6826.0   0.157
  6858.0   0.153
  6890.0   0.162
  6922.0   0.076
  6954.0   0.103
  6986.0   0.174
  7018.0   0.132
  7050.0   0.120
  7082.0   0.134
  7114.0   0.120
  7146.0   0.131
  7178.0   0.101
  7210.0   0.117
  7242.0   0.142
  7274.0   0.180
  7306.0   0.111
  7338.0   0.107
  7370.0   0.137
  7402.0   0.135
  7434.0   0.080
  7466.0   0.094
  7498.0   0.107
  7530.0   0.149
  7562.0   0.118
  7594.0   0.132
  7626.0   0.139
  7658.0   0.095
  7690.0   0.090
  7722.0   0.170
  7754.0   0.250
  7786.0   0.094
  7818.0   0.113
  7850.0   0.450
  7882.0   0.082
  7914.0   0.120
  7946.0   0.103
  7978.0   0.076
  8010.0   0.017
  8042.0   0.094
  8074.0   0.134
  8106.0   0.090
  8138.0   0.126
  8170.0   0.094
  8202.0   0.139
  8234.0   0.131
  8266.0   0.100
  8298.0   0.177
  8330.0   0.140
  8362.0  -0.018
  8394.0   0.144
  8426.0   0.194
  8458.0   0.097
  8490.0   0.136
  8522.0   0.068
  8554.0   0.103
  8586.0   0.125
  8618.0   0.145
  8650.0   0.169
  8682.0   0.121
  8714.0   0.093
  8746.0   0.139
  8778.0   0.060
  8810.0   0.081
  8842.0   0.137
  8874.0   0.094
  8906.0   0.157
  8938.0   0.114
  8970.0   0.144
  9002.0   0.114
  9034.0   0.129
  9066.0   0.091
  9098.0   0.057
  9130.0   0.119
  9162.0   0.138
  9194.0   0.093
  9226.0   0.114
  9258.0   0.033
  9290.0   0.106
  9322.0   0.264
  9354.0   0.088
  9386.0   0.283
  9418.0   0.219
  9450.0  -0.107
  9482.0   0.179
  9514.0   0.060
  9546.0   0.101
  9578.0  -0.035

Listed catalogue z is 0.197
